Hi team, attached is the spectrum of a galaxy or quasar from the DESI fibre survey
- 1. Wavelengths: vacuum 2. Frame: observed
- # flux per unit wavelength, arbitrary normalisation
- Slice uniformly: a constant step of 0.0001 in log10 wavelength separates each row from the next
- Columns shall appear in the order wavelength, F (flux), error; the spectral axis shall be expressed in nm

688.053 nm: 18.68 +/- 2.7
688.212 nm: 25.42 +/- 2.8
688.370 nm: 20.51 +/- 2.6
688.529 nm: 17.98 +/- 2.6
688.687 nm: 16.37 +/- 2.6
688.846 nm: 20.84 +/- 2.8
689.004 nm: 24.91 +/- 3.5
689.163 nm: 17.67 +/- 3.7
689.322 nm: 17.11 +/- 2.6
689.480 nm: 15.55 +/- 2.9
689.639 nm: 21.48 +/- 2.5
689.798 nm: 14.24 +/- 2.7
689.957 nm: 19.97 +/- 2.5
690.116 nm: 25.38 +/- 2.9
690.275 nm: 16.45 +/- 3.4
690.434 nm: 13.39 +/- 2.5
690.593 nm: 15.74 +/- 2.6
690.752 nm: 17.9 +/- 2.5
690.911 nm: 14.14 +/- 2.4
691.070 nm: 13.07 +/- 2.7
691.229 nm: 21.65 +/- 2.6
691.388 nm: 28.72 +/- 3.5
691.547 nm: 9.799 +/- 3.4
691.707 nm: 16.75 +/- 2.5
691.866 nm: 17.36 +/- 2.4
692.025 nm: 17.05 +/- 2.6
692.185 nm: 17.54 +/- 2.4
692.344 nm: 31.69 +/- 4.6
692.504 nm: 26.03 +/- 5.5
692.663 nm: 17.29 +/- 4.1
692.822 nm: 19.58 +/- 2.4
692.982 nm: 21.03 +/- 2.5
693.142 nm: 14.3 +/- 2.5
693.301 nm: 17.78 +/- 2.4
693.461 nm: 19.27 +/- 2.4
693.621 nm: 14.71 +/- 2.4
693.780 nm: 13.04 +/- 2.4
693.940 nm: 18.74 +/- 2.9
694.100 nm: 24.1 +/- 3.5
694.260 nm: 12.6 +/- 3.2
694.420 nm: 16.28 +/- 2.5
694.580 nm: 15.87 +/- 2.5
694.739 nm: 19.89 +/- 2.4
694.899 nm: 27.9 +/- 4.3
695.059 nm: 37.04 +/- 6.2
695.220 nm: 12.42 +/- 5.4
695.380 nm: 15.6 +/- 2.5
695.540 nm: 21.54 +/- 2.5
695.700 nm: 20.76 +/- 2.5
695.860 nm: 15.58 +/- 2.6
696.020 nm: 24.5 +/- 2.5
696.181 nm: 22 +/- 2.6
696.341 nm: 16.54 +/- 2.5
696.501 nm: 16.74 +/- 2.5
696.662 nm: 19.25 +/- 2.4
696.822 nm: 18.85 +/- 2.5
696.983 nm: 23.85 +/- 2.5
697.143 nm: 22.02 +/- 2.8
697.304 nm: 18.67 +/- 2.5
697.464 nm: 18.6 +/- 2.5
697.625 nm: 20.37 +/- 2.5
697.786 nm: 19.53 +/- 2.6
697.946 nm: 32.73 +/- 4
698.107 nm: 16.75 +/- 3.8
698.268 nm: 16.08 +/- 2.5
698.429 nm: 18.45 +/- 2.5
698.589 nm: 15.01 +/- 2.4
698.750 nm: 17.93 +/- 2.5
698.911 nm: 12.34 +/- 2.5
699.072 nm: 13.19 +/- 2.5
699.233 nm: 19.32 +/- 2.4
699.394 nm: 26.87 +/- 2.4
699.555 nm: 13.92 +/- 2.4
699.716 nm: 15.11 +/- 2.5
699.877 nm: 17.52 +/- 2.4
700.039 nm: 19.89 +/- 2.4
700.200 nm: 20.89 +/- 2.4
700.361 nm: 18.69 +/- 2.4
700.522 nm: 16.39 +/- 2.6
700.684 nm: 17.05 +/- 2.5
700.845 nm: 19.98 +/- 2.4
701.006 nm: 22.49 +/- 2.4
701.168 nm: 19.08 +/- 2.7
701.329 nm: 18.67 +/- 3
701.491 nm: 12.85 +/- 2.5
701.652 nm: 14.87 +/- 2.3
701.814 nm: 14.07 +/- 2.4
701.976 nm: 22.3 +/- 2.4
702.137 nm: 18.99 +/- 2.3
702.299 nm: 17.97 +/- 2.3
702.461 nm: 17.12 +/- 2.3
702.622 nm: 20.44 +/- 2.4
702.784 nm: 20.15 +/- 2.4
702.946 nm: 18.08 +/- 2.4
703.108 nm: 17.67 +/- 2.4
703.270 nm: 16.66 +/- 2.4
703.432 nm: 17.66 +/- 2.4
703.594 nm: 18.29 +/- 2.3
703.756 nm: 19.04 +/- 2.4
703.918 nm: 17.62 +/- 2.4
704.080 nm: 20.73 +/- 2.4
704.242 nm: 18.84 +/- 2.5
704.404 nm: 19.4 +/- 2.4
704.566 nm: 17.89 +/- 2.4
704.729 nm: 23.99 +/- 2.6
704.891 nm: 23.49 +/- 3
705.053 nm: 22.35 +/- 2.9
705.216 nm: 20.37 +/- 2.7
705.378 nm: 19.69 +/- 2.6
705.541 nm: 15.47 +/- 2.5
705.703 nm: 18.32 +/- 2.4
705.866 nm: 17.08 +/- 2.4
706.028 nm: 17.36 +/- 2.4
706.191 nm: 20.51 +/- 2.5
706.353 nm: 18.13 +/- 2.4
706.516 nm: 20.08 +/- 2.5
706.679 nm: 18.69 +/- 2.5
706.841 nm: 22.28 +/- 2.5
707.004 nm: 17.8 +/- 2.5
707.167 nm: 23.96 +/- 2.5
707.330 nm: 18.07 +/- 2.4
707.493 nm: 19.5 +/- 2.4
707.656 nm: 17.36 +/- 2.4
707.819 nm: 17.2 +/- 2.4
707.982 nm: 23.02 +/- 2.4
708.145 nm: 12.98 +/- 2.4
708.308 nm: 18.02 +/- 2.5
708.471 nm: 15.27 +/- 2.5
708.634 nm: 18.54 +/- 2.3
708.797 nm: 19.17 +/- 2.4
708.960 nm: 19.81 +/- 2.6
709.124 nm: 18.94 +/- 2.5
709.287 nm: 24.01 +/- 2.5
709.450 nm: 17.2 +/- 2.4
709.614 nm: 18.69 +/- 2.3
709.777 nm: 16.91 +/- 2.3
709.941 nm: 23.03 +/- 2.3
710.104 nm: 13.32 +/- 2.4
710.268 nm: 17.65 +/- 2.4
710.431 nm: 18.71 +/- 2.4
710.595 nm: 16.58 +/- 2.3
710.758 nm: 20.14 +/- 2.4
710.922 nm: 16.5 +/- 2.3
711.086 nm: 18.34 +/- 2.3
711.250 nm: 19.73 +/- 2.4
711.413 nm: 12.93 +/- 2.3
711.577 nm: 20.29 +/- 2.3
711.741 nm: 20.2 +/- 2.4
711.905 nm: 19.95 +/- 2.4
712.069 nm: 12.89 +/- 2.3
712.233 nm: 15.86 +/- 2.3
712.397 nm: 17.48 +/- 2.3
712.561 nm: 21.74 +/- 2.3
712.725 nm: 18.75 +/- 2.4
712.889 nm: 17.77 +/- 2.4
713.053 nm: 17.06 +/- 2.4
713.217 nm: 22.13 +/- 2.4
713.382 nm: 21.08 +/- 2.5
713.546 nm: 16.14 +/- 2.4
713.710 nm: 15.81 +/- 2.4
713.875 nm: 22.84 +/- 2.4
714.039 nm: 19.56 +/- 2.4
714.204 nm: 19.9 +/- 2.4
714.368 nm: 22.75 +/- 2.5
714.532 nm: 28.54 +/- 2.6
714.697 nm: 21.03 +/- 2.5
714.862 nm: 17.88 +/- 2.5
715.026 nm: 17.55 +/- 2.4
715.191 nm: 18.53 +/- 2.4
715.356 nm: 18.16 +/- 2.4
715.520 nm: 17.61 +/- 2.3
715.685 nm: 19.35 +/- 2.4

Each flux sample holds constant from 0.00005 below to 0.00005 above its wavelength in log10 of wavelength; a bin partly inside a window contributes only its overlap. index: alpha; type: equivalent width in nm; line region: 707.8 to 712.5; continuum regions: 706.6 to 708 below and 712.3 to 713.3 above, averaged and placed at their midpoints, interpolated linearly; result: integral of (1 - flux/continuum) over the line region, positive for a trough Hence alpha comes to 0.31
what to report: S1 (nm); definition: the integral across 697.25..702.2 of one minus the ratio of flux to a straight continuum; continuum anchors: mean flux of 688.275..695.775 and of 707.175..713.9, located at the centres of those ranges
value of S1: 0.09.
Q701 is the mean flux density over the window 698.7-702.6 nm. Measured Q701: 17.9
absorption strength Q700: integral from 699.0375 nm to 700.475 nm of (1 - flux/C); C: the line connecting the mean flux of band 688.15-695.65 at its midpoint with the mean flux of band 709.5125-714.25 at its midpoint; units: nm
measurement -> 0.02 nm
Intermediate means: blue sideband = 19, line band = 18.5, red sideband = 18.3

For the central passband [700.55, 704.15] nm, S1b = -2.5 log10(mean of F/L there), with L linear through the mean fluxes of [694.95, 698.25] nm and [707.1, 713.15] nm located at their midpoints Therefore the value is 0.08 mag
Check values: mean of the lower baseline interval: 20.6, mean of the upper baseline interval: 18.3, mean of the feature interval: 18.2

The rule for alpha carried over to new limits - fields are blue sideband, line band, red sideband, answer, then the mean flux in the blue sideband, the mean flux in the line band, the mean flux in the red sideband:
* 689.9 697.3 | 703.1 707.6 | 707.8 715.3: -0.10 nm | 19.2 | 19.3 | 18.8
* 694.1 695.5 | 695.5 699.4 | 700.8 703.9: 0.01 nm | 20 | 19.3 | 18.2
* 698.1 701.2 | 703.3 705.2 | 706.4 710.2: -0.15 nm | 17.9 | 19.9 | 18.8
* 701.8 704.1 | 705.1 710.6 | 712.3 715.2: 0.12 nm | 18.5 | 18.7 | 19.8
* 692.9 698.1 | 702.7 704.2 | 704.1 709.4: 0.08 nm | 19.7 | 18.4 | 19.3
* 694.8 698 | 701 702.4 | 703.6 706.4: 0.17 nm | 21.1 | 17.7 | 19.4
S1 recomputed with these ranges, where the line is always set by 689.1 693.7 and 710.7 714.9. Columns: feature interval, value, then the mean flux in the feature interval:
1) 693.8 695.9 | -0.144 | 19.8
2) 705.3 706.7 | 0.040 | 18.3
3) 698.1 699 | 0.126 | 16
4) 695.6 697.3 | -0.130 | 20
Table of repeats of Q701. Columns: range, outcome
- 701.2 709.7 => 18.8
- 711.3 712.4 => 17.1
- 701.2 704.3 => 18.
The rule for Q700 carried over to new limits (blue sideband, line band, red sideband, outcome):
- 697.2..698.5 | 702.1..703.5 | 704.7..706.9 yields 0.11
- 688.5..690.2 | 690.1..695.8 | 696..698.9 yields 0.16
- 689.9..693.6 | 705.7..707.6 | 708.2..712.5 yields -0.12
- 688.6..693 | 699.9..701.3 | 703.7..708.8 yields -0.01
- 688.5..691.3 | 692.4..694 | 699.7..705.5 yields -0.02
